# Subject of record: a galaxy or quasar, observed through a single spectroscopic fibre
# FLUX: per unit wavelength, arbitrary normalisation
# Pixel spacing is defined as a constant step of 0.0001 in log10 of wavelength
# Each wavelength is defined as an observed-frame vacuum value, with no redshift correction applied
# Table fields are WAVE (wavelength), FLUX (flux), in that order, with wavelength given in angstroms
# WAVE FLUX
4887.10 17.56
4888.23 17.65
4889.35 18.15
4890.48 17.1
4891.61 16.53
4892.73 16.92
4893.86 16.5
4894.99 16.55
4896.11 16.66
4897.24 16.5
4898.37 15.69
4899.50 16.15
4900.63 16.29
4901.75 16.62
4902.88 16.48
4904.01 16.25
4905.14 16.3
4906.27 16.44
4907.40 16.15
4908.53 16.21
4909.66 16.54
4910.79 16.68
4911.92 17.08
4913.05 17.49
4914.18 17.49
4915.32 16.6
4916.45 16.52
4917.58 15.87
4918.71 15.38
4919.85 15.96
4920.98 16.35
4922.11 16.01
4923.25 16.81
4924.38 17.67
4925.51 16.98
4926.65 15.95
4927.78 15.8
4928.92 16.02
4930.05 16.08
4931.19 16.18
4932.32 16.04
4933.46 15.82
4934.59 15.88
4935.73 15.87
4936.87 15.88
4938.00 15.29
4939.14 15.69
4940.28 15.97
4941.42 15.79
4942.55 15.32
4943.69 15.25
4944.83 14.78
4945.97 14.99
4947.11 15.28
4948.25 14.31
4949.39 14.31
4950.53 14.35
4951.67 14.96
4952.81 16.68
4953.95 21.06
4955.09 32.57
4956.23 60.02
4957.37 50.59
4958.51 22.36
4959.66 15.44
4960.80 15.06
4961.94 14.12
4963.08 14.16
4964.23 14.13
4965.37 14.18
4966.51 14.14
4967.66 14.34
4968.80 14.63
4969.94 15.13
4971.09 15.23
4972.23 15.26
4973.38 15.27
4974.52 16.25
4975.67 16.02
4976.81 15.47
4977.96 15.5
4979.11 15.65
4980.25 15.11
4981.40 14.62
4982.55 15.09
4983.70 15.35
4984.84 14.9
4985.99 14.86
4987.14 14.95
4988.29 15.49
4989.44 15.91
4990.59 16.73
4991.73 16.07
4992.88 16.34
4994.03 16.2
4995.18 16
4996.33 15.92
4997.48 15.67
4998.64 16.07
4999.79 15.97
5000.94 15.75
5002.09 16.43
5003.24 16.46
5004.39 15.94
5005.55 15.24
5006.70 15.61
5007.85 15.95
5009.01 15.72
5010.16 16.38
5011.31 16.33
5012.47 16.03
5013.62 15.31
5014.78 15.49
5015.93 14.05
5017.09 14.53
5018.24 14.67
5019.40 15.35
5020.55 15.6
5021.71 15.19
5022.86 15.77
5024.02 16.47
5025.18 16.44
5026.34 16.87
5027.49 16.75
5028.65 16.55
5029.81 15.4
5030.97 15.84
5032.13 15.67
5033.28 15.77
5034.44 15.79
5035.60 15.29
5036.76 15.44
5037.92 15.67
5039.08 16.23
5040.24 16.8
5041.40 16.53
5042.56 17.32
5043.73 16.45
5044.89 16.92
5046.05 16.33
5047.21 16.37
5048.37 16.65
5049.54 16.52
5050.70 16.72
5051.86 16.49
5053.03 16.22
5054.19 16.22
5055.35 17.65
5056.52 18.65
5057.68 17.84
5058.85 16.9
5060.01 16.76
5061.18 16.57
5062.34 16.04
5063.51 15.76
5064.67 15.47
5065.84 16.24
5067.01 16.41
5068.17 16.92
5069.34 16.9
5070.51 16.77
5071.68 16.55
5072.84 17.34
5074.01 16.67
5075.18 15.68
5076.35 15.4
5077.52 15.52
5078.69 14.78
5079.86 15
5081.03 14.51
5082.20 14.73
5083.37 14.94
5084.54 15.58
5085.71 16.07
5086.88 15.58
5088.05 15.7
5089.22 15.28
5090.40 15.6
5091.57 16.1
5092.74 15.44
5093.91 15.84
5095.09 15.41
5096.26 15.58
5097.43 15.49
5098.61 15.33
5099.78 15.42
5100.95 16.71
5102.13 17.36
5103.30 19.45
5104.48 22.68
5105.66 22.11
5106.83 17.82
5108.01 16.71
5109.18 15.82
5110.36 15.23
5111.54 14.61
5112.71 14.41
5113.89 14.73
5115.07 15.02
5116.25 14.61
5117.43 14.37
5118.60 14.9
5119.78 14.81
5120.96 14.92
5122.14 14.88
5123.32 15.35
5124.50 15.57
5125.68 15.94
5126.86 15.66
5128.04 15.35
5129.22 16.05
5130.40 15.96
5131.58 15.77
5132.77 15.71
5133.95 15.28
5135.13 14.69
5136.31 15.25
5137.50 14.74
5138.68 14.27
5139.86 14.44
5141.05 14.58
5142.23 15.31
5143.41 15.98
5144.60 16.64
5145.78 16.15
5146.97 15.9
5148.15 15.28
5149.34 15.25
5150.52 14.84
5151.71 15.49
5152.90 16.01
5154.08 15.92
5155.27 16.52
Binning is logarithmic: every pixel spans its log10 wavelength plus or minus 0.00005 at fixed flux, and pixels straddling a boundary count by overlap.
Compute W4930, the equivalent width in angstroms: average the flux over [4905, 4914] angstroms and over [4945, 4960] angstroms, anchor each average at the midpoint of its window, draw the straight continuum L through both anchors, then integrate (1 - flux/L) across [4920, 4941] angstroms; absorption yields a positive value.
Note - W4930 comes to 4.0 angstroms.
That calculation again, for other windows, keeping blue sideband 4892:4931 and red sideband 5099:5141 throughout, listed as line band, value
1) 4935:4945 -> 0.5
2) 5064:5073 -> -0.3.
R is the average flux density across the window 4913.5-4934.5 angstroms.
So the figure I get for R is 16.3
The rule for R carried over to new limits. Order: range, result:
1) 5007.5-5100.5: 16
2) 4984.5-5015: 15.8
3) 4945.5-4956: 19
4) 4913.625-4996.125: 17.1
